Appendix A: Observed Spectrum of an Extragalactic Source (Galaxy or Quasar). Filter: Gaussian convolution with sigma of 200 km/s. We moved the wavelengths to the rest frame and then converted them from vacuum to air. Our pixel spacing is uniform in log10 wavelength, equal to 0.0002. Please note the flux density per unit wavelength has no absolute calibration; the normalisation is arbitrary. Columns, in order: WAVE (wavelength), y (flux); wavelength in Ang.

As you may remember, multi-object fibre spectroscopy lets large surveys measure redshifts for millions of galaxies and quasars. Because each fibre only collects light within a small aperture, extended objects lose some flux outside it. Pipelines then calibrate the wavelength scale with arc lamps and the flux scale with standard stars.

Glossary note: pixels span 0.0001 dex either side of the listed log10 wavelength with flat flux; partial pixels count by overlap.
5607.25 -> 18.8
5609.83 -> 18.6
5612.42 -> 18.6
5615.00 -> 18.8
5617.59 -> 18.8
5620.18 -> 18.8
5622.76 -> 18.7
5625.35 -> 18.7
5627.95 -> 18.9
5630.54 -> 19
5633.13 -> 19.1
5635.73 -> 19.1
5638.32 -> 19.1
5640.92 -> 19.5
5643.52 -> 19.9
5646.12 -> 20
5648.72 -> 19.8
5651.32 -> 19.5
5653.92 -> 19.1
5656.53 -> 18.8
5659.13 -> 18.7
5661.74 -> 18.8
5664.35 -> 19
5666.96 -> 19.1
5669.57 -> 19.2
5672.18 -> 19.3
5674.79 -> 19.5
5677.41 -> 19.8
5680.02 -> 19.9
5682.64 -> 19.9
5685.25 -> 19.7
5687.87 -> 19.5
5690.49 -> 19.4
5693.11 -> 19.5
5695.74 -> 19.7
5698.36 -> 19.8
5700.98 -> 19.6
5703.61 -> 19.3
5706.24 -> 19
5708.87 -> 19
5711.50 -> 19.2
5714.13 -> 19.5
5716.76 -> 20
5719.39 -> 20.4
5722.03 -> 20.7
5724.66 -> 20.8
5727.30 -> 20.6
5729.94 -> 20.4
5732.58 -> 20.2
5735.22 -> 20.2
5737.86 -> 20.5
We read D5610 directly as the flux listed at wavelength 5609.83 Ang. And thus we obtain 18.6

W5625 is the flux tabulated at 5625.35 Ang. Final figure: 18.7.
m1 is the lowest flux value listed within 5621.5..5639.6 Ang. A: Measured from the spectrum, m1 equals 18.7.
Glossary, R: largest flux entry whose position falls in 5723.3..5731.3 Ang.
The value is 20.8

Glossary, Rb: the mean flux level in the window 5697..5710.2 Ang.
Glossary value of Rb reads 19.3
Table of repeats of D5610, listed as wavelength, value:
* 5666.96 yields 19.1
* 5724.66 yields 20.8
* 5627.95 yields 18.9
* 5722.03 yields 20.7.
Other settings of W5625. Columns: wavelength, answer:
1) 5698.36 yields 19.8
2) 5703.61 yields 19.3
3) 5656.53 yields 18.8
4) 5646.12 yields 20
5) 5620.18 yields 18.8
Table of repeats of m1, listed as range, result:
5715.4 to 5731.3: 20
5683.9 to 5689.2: 19.5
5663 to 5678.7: 19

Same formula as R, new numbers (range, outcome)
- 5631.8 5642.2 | 19.5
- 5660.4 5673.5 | 19.3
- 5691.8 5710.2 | 19.8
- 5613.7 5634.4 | 19.1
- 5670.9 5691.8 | 19.9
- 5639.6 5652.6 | 20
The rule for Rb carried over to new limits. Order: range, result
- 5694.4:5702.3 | 19.7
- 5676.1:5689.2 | 19.8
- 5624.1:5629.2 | 18.8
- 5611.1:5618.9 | 18.7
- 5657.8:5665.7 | 18.8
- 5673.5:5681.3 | 19.7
